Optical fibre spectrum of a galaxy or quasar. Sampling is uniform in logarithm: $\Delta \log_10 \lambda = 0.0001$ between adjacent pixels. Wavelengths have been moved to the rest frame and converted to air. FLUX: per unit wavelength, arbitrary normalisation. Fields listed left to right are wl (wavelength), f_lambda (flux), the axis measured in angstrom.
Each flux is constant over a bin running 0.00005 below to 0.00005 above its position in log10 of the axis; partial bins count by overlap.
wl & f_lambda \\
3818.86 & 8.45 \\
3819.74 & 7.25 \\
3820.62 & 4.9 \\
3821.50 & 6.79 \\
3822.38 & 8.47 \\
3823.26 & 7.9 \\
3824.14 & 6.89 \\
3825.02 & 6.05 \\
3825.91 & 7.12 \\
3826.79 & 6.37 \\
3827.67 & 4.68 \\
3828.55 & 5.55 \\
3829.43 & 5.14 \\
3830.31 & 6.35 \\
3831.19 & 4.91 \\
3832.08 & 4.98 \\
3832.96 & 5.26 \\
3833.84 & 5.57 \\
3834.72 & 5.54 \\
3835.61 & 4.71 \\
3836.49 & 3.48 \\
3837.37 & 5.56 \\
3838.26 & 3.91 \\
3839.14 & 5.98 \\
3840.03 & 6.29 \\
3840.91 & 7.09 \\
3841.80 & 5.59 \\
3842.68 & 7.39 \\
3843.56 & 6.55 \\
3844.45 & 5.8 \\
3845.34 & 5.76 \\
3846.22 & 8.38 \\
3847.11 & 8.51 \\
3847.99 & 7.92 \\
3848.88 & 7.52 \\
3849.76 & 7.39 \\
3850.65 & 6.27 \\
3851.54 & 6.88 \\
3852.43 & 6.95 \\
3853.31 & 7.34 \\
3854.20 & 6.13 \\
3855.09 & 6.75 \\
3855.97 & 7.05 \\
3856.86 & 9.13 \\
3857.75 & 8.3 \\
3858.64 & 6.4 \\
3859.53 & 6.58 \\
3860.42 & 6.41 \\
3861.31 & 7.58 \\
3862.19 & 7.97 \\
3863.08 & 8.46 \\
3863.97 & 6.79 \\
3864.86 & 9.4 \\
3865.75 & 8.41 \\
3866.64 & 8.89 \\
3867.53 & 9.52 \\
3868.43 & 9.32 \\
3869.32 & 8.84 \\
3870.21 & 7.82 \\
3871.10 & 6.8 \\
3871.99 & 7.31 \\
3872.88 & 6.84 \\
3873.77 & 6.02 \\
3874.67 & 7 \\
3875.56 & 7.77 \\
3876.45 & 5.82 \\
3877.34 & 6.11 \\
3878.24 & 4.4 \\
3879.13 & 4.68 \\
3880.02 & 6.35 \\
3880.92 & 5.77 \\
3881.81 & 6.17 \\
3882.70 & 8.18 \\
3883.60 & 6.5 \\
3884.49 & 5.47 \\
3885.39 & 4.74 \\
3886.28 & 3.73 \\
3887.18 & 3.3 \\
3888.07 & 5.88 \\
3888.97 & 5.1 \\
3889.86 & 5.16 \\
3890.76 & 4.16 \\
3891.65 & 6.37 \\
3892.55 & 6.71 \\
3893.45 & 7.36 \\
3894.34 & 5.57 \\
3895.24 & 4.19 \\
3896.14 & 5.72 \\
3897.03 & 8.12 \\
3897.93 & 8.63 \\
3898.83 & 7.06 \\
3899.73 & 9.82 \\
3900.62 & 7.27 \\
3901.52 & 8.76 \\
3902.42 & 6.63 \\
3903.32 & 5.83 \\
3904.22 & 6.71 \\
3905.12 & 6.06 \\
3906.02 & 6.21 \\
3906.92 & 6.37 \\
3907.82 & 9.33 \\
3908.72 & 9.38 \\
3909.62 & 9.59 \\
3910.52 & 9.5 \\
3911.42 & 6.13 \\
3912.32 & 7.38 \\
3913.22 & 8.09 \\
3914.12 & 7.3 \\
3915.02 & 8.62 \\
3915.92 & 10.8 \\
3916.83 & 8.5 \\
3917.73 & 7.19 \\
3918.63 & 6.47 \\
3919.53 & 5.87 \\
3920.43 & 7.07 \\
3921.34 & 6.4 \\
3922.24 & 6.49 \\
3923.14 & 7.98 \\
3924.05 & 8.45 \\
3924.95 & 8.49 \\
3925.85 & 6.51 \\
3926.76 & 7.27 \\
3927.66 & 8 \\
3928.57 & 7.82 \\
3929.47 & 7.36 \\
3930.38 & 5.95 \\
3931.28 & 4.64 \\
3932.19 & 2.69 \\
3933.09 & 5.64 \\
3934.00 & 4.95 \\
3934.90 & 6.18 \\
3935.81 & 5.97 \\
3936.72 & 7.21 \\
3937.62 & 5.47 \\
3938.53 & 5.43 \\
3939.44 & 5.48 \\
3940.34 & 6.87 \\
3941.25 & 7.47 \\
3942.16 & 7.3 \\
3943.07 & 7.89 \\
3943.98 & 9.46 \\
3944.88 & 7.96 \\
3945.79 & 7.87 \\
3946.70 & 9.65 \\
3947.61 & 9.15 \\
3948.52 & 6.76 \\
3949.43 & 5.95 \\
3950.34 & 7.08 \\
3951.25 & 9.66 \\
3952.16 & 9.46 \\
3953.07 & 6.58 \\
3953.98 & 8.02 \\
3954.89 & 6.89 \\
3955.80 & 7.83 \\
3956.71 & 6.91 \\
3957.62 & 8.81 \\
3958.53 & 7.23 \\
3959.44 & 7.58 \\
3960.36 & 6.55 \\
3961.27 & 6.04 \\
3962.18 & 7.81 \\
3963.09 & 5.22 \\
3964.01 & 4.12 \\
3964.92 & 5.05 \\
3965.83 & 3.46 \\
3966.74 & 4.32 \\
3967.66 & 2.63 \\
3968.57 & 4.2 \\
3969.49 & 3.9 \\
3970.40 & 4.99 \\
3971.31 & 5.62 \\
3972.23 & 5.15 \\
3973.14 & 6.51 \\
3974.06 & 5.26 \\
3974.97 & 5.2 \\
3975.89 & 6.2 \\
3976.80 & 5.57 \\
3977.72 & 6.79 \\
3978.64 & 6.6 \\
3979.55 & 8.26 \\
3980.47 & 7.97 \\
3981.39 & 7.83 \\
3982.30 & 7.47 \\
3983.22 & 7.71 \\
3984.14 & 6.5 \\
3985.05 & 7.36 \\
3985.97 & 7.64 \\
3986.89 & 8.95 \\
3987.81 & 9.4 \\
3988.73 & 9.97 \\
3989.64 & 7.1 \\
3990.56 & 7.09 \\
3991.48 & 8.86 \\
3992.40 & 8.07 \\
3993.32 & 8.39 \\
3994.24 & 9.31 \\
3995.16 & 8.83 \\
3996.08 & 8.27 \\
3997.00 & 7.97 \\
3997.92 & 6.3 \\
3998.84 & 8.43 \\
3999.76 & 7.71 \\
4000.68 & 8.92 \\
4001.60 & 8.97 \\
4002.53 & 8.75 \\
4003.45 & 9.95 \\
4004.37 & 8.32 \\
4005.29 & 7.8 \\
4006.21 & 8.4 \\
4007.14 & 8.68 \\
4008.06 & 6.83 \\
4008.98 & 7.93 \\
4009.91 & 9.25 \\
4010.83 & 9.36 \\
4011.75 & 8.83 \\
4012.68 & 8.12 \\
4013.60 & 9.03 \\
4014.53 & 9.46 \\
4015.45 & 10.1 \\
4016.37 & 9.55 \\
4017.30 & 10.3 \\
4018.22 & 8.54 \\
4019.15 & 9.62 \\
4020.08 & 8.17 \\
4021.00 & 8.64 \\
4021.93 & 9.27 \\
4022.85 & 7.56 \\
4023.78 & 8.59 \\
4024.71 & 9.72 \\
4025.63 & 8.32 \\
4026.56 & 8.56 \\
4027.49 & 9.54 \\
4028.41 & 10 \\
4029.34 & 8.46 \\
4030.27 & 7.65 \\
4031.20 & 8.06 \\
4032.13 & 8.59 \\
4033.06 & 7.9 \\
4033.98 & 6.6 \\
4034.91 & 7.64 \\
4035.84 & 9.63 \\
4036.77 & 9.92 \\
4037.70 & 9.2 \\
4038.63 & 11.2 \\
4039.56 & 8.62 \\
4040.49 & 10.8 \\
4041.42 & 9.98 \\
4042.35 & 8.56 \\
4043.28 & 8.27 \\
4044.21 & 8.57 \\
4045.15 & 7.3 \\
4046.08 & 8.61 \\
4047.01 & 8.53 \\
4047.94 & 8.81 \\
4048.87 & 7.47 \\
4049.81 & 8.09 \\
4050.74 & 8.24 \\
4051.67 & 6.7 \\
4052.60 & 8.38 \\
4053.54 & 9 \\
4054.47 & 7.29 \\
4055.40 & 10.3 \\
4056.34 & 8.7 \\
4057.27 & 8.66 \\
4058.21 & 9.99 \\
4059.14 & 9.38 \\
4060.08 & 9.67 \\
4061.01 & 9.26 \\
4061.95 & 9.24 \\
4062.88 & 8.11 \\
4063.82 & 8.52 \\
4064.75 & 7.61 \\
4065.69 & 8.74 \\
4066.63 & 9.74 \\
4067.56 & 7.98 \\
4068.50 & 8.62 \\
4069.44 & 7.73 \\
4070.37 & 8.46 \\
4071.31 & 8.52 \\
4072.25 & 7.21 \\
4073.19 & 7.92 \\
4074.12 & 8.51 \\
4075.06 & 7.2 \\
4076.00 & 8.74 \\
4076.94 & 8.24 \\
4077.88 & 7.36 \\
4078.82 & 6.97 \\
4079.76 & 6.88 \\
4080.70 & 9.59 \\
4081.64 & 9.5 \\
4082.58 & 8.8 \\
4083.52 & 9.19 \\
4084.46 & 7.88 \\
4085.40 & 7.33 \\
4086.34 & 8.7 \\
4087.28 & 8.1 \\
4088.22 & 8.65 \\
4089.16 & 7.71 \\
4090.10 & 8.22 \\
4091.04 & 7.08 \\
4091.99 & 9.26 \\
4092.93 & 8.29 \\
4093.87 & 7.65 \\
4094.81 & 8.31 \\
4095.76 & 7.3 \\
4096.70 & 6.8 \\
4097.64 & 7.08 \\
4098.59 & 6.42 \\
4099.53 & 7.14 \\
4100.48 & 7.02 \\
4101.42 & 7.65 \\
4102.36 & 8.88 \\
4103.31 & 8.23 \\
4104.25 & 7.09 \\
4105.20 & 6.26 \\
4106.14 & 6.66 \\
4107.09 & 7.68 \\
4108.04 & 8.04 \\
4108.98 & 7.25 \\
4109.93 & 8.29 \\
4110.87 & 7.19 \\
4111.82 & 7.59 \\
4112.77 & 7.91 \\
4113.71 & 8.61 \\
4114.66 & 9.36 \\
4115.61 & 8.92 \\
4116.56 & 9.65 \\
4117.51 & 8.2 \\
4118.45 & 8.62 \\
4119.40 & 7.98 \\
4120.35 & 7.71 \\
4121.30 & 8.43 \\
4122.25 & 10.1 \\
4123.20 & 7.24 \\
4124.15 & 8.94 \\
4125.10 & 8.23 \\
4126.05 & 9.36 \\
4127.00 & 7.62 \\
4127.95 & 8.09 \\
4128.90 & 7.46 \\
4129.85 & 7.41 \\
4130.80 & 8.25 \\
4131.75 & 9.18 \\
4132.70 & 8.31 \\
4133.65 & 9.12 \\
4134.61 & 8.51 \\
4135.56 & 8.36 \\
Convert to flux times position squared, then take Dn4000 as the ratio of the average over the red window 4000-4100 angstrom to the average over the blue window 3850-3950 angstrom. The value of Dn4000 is 1.31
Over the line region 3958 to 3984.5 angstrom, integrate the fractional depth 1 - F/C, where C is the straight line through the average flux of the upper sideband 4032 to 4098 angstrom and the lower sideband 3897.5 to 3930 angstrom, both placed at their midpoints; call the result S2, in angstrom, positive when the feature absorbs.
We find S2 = 6.7 angstrom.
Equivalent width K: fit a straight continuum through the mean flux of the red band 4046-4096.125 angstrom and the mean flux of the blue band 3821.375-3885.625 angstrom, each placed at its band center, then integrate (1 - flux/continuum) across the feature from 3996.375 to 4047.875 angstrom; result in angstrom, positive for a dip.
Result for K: -4.8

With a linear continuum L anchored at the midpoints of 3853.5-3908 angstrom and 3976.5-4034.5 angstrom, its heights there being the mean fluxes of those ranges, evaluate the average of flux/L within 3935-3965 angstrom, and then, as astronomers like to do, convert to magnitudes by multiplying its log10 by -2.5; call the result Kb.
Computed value 0.07 mag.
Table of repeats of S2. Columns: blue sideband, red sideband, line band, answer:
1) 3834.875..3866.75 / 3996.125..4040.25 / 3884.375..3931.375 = 3.5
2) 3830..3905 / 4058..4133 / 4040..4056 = -1.4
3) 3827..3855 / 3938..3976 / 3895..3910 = -2.5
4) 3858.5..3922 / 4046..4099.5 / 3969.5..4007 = 0.5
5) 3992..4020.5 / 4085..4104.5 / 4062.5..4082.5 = -0.5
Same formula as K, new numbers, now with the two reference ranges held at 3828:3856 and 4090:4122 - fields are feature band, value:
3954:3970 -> 2.50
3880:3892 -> 1.88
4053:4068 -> -2.61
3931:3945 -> 1.09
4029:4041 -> -2.25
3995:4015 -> -3.42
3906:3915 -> -1.93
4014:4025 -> -2.72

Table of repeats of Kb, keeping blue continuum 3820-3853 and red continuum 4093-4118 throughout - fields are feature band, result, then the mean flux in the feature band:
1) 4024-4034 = -0.17 mag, 8.58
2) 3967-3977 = 0.37 mag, 4.99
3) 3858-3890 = -0.05 mag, 6.73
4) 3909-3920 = -0.19 mag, 7.98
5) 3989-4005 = -0.17 mag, 8.33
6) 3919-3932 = -0.03 mag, 6.93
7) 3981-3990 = -0.13 mag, 8.01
